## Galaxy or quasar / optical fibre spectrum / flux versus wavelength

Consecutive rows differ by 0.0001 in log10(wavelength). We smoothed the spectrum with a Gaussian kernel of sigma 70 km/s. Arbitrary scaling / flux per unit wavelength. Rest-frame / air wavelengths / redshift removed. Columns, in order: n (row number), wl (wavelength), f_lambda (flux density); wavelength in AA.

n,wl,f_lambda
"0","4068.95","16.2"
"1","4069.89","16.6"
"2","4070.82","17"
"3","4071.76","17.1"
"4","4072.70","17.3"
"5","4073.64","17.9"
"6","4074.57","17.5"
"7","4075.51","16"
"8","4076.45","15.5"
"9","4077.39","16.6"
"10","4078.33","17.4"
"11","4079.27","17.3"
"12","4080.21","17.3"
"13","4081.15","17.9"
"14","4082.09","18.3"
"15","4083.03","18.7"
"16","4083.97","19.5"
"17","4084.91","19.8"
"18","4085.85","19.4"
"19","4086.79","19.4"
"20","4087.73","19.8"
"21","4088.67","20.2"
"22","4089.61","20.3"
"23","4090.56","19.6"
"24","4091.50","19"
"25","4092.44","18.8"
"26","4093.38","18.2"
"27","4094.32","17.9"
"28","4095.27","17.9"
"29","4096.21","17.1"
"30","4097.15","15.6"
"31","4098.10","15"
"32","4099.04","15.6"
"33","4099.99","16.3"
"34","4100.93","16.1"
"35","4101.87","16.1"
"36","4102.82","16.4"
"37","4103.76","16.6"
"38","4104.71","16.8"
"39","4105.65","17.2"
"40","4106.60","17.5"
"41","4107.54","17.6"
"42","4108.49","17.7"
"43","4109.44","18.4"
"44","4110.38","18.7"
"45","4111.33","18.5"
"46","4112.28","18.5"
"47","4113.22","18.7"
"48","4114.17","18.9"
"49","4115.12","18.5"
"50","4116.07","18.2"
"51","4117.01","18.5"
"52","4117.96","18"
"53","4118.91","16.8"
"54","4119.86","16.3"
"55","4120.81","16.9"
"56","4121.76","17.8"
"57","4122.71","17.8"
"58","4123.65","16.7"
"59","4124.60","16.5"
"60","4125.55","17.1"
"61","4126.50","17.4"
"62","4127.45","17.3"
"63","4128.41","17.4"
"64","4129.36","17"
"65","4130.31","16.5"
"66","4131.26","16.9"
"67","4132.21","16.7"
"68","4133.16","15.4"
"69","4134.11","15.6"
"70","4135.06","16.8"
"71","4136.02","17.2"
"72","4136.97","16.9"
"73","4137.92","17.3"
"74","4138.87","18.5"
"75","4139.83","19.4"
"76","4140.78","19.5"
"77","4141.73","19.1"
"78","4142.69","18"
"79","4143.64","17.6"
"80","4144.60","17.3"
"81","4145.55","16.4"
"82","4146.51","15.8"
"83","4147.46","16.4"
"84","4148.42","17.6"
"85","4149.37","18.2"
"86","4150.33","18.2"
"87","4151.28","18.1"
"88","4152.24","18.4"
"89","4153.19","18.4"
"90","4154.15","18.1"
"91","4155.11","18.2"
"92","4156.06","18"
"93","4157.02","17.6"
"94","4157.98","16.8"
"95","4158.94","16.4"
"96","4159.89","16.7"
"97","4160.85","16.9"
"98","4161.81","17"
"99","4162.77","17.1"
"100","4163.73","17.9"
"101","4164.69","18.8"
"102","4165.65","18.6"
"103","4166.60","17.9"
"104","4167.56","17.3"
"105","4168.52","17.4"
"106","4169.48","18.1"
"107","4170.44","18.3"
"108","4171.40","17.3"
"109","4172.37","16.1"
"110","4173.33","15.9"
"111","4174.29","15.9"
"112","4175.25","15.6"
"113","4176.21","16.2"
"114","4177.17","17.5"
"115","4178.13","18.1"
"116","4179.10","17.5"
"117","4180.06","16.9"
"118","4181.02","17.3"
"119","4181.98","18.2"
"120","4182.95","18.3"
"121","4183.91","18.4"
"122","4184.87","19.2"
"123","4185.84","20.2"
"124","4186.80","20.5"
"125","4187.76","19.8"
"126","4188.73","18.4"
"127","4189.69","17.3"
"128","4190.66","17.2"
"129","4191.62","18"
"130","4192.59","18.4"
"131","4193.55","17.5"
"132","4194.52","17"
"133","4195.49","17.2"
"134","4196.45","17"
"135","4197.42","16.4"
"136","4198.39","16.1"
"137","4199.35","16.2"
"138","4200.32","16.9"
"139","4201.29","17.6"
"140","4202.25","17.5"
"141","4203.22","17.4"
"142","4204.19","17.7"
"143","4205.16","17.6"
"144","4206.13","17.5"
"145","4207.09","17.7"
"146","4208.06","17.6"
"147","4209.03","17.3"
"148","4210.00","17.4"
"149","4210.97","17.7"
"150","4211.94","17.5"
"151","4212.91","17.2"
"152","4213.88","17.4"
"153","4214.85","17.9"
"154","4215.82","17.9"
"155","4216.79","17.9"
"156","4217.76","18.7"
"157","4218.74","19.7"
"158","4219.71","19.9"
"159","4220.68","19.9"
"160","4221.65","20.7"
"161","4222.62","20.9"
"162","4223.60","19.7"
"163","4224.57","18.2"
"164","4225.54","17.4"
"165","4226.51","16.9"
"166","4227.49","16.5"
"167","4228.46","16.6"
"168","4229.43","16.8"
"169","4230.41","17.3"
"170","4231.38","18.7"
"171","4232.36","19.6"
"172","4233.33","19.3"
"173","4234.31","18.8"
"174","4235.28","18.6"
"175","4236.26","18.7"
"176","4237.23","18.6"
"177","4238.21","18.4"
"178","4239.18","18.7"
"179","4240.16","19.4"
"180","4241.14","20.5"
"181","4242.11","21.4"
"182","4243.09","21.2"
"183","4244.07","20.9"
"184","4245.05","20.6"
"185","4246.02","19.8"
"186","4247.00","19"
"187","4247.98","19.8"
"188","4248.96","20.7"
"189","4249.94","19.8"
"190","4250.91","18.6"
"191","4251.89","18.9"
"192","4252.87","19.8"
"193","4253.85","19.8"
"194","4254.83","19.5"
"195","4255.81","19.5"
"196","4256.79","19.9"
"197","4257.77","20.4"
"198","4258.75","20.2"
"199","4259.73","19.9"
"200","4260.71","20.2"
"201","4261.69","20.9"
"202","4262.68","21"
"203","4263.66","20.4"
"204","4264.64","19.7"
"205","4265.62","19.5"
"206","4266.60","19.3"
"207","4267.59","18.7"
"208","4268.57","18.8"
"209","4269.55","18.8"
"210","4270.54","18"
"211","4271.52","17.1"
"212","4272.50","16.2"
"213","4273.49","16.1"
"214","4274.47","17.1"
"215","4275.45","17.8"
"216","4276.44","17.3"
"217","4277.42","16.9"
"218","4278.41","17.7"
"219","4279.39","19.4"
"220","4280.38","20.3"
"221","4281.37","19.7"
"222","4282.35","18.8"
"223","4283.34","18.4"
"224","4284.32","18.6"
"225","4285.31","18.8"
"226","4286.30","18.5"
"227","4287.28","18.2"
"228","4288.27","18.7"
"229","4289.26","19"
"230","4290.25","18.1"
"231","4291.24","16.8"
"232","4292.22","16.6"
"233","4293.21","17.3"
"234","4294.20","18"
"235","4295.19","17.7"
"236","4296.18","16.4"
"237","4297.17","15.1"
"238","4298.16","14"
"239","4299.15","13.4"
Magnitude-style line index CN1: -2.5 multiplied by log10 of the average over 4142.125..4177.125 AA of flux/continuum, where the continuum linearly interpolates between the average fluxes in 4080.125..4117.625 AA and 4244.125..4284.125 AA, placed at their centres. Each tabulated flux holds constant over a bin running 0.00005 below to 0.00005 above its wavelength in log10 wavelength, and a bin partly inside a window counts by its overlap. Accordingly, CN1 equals 0.07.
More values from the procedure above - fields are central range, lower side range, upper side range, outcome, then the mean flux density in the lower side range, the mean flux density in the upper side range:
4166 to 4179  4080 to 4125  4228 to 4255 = 0.09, 17.9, 19.3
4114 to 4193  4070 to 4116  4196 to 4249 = 0.03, 17.8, 18.4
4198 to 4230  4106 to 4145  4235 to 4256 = 0.07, 17.6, 19.7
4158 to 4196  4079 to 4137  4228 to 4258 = 0.05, 17.6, 19.3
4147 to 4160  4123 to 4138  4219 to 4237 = -0.03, 16.8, 18.6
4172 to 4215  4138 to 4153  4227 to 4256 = 0.06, 17.9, 19.2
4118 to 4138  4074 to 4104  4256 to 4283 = 0.07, 17.7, 18.9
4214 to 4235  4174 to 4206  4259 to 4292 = -0.03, 17.6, 18.6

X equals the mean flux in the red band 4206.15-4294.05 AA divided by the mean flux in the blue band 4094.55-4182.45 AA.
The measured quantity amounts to 1.1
